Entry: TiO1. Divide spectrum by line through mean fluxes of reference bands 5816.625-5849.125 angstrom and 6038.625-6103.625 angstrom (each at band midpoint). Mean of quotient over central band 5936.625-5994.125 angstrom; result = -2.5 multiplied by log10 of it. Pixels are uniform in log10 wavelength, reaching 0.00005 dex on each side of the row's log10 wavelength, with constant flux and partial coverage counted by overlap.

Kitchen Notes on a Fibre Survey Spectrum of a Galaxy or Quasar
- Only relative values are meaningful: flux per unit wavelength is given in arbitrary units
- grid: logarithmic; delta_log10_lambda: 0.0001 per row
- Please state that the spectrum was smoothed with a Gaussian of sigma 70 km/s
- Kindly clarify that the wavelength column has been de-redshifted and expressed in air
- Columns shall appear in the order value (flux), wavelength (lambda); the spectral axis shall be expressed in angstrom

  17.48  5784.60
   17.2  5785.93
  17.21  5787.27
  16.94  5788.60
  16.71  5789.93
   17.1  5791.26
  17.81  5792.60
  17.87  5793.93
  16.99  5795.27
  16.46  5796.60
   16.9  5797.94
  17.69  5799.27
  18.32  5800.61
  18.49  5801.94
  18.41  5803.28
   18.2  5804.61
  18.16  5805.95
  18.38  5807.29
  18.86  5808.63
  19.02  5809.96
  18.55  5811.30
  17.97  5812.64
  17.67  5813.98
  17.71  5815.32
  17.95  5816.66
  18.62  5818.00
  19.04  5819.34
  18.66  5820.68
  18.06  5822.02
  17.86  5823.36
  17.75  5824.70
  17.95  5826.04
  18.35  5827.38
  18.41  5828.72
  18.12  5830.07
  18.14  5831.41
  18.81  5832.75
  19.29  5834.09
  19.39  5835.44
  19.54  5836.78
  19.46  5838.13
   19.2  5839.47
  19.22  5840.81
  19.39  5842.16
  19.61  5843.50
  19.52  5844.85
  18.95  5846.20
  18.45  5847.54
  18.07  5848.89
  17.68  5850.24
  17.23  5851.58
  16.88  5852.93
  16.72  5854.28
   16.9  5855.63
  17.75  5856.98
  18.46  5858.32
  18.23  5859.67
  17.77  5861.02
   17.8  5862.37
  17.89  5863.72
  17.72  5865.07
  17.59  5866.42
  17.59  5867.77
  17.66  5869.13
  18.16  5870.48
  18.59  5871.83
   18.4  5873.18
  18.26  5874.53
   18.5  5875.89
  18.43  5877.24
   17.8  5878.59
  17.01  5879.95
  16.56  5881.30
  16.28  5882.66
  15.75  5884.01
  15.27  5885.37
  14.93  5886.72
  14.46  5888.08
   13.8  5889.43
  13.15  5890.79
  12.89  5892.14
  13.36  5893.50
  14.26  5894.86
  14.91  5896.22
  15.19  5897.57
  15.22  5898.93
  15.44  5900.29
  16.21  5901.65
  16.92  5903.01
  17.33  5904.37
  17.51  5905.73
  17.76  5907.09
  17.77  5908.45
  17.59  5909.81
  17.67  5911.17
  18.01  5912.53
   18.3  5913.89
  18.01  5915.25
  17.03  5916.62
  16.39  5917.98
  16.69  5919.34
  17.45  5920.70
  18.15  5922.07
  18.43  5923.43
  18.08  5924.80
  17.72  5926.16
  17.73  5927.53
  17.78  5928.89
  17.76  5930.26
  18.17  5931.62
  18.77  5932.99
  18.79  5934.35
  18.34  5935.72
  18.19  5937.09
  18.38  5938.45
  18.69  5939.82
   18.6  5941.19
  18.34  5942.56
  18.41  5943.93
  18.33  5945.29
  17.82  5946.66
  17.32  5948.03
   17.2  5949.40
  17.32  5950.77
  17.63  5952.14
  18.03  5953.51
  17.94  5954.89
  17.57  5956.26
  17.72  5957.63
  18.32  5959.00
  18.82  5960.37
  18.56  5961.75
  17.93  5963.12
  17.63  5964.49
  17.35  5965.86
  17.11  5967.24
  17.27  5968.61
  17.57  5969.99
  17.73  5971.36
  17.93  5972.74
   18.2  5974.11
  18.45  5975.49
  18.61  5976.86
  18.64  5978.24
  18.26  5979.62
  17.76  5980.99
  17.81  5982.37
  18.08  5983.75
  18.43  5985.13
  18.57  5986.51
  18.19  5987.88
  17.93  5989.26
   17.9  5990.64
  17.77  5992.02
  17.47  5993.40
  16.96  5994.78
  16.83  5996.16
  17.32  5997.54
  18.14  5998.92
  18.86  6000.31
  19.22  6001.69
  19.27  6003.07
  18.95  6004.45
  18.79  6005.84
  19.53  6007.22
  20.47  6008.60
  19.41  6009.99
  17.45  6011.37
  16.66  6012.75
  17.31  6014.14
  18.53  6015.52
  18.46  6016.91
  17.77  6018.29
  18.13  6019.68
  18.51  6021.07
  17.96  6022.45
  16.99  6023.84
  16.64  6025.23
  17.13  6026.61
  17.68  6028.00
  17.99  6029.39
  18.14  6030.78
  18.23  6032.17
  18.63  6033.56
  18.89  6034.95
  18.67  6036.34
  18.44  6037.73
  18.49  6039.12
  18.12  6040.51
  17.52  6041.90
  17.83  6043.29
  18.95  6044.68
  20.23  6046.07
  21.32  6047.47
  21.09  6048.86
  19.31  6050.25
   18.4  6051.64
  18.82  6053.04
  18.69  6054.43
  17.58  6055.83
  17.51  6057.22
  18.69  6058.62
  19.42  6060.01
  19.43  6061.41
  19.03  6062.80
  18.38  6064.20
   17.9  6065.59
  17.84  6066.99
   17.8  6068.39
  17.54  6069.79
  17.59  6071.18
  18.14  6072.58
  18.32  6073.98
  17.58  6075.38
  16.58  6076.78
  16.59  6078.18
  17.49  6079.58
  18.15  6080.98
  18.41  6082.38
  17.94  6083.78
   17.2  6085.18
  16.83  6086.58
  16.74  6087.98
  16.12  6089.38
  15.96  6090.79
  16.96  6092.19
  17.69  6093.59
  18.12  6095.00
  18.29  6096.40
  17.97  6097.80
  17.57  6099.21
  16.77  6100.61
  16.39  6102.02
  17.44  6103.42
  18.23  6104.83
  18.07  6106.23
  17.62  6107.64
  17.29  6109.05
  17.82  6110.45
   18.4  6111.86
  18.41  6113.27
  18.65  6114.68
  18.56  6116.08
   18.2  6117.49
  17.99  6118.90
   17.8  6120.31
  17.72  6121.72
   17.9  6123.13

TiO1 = 0.02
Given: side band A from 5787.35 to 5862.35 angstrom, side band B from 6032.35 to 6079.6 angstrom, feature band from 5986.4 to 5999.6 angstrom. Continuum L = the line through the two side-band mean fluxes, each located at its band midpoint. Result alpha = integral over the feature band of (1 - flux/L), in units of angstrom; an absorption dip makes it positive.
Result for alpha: 0.5 angstrom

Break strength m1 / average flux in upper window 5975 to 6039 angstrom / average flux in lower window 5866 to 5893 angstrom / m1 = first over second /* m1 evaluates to 1.1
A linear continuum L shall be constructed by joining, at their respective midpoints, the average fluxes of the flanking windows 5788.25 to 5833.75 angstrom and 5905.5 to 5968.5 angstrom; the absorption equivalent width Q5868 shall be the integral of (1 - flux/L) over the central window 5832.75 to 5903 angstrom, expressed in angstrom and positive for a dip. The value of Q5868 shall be 3.0 angstrom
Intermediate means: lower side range 18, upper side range 17.9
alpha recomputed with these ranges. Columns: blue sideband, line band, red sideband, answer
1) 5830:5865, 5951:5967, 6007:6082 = 0.4 angstrom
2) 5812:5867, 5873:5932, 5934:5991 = 4.8 angstrom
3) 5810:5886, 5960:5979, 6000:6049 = 0.4 angstrom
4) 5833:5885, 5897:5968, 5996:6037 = 1.8 angstrom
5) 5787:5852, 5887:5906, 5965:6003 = 3.3 angstrom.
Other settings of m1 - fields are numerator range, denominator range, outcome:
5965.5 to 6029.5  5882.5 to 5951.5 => 1.06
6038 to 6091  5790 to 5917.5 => 1.04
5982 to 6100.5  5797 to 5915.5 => 1.03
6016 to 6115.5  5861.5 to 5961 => 1.05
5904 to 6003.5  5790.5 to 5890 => 1.00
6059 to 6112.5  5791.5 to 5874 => 0.97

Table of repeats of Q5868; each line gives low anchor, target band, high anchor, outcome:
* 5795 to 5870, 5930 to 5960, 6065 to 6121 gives -0.2 angstrom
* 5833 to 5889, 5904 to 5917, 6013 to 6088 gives 0.2 angstrom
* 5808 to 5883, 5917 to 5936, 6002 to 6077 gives 0.5 angstrom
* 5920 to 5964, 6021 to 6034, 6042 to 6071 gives 0.6 angstrom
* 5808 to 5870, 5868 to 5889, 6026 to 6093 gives 1.4 angstrom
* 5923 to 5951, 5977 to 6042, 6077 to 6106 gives -1.5 angstrom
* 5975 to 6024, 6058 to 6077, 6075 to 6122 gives -0.4 angstrom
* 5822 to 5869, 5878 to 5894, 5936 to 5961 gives 2.7 angstrom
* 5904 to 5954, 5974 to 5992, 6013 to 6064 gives 0.0 angstrom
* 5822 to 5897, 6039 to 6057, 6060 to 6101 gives -1.3 angstrom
